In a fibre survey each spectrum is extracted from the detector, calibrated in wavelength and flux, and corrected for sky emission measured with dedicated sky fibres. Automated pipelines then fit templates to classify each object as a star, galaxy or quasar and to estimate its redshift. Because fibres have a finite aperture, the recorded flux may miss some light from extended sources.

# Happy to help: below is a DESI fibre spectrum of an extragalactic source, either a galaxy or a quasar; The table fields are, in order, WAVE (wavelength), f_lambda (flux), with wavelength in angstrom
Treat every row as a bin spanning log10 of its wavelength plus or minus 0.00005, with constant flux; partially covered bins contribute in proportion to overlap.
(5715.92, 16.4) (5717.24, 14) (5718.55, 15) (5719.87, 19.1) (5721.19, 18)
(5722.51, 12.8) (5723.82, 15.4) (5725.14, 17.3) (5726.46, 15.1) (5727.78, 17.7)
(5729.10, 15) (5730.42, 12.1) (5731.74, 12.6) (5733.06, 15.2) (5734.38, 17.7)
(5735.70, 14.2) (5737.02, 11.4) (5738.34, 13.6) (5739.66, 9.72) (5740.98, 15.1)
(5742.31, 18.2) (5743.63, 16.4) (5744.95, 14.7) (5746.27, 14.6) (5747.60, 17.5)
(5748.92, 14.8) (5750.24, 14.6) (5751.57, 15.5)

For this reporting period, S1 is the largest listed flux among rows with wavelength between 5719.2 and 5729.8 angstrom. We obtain 19.1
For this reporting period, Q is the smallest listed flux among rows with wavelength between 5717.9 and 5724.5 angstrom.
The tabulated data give 12.8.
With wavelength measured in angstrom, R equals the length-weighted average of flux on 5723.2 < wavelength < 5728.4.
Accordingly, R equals 16.4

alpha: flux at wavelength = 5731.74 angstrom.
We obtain 12.6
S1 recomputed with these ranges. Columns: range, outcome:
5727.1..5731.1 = 17.7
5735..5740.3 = 14.2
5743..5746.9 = 16.4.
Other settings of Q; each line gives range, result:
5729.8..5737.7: 11.4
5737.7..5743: 9.72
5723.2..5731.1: 12.1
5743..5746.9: 14.6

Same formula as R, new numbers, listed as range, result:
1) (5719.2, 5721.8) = 18.5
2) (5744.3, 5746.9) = 14.7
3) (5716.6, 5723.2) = 15.8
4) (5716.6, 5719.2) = 14.5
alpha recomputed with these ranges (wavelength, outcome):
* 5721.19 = 18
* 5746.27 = 14.6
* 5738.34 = 13.6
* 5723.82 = 15.4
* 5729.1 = 15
